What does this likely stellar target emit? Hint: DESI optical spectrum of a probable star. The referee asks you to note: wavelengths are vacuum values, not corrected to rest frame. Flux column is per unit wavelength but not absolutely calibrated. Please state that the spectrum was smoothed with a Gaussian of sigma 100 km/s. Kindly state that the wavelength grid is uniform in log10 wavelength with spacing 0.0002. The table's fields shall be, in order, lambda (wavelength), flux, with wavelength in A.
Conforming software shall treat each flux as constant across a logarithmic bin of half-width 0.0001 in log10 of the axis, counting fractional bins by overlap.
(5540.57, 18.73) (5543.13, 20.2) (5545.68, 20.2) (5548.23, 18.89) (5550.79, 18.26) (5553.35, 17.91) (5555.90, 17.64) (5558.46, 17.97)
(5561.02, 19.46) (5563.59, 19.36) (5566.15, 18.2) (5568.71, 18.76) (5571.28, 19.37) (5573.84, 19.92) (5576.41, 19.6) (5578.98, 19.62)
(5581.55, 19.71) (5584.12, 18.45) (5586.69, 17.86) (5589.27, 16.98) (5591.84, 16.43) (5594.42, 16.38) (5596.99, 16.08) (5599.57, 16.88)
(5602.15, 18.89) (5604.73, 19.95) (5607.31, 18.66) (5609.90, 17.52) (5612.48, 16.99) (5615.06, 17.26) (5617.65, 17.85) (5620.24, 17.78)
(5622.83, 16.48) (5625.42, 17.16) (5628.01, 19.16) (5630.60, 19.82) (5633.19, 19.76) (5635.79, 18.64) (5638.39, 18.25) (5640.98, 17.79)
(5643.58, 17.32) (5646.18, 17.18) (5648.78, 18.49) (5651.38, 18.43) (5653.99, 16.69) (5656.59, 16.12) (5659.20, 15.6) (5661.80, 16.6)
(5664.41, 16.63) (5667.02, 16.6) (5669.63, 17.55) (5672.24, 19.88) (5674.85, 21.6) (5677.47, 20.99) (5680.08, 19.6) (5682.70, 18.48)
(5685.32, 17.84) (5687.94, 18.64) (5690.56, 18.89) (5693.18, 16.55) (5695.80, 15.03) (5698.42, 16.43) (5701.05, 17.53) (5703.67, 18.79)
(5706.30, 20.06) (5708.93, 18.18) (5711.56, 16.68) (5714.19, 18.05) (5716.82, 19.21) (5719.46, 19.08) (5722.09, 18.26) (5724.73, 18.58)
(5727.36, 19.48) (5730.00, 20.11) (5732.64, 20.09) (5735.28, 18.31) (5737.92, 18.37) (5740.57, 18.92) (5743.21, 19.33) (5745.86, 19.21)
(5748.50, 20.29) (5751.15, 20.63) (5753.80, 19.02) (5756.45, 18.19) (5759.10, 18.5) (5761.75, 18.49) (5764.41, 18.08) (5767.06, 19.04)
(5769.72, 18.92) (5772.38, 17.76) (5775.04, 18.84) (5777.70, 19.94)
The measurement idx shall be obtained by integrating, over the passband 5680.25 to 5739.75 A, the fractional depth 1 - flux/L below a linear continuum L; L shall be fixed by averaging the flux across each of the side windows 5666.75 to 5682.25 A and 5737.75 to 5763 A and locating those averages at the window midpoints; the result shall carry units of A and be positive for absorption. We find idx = 3.1 A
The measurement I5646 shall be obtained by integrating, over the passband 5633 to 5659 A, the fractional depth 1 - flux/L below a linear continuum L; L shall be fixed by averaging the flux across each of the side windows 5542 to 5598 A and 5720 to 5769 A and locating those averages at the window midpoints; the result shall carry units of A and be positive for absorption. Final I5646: 1.47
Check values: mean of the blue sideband 18.5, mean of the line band 17.7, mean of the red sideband 19.1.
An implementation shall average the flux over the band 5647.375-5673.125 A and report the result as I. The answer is 17.2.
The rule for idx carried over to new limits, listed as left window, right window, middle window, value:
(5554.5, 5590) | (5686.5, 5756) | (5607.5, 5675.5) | 3.3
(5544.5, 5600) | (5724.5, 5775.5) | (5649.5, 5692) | 1.4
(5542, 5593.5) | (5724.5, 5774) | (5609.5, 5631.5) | 1.2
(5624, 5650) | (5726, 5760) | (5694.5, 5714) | 1.4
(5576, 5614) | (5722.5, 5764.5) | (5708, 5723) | 0.5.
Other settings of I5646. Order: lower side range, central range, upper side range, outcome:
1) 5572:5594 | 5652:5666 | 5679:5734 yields 1.5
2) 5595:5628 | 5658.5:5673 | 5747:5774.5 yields 0.8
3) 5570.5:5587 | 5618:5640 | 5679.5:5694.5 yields 0.5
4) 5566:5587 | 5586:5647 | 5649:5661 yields 0.6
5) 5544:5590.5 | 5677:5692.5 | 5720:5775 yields 0.0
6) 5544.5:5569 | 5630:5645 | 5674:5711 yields 0.0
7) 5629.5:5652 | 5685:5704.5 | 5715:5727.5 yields 1.3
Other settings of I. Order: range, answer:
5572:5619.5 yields 18.1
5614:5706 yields 18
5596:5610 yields 18.1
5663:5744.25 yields 18.5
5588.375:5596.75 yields 16.5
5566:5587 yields 19.2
